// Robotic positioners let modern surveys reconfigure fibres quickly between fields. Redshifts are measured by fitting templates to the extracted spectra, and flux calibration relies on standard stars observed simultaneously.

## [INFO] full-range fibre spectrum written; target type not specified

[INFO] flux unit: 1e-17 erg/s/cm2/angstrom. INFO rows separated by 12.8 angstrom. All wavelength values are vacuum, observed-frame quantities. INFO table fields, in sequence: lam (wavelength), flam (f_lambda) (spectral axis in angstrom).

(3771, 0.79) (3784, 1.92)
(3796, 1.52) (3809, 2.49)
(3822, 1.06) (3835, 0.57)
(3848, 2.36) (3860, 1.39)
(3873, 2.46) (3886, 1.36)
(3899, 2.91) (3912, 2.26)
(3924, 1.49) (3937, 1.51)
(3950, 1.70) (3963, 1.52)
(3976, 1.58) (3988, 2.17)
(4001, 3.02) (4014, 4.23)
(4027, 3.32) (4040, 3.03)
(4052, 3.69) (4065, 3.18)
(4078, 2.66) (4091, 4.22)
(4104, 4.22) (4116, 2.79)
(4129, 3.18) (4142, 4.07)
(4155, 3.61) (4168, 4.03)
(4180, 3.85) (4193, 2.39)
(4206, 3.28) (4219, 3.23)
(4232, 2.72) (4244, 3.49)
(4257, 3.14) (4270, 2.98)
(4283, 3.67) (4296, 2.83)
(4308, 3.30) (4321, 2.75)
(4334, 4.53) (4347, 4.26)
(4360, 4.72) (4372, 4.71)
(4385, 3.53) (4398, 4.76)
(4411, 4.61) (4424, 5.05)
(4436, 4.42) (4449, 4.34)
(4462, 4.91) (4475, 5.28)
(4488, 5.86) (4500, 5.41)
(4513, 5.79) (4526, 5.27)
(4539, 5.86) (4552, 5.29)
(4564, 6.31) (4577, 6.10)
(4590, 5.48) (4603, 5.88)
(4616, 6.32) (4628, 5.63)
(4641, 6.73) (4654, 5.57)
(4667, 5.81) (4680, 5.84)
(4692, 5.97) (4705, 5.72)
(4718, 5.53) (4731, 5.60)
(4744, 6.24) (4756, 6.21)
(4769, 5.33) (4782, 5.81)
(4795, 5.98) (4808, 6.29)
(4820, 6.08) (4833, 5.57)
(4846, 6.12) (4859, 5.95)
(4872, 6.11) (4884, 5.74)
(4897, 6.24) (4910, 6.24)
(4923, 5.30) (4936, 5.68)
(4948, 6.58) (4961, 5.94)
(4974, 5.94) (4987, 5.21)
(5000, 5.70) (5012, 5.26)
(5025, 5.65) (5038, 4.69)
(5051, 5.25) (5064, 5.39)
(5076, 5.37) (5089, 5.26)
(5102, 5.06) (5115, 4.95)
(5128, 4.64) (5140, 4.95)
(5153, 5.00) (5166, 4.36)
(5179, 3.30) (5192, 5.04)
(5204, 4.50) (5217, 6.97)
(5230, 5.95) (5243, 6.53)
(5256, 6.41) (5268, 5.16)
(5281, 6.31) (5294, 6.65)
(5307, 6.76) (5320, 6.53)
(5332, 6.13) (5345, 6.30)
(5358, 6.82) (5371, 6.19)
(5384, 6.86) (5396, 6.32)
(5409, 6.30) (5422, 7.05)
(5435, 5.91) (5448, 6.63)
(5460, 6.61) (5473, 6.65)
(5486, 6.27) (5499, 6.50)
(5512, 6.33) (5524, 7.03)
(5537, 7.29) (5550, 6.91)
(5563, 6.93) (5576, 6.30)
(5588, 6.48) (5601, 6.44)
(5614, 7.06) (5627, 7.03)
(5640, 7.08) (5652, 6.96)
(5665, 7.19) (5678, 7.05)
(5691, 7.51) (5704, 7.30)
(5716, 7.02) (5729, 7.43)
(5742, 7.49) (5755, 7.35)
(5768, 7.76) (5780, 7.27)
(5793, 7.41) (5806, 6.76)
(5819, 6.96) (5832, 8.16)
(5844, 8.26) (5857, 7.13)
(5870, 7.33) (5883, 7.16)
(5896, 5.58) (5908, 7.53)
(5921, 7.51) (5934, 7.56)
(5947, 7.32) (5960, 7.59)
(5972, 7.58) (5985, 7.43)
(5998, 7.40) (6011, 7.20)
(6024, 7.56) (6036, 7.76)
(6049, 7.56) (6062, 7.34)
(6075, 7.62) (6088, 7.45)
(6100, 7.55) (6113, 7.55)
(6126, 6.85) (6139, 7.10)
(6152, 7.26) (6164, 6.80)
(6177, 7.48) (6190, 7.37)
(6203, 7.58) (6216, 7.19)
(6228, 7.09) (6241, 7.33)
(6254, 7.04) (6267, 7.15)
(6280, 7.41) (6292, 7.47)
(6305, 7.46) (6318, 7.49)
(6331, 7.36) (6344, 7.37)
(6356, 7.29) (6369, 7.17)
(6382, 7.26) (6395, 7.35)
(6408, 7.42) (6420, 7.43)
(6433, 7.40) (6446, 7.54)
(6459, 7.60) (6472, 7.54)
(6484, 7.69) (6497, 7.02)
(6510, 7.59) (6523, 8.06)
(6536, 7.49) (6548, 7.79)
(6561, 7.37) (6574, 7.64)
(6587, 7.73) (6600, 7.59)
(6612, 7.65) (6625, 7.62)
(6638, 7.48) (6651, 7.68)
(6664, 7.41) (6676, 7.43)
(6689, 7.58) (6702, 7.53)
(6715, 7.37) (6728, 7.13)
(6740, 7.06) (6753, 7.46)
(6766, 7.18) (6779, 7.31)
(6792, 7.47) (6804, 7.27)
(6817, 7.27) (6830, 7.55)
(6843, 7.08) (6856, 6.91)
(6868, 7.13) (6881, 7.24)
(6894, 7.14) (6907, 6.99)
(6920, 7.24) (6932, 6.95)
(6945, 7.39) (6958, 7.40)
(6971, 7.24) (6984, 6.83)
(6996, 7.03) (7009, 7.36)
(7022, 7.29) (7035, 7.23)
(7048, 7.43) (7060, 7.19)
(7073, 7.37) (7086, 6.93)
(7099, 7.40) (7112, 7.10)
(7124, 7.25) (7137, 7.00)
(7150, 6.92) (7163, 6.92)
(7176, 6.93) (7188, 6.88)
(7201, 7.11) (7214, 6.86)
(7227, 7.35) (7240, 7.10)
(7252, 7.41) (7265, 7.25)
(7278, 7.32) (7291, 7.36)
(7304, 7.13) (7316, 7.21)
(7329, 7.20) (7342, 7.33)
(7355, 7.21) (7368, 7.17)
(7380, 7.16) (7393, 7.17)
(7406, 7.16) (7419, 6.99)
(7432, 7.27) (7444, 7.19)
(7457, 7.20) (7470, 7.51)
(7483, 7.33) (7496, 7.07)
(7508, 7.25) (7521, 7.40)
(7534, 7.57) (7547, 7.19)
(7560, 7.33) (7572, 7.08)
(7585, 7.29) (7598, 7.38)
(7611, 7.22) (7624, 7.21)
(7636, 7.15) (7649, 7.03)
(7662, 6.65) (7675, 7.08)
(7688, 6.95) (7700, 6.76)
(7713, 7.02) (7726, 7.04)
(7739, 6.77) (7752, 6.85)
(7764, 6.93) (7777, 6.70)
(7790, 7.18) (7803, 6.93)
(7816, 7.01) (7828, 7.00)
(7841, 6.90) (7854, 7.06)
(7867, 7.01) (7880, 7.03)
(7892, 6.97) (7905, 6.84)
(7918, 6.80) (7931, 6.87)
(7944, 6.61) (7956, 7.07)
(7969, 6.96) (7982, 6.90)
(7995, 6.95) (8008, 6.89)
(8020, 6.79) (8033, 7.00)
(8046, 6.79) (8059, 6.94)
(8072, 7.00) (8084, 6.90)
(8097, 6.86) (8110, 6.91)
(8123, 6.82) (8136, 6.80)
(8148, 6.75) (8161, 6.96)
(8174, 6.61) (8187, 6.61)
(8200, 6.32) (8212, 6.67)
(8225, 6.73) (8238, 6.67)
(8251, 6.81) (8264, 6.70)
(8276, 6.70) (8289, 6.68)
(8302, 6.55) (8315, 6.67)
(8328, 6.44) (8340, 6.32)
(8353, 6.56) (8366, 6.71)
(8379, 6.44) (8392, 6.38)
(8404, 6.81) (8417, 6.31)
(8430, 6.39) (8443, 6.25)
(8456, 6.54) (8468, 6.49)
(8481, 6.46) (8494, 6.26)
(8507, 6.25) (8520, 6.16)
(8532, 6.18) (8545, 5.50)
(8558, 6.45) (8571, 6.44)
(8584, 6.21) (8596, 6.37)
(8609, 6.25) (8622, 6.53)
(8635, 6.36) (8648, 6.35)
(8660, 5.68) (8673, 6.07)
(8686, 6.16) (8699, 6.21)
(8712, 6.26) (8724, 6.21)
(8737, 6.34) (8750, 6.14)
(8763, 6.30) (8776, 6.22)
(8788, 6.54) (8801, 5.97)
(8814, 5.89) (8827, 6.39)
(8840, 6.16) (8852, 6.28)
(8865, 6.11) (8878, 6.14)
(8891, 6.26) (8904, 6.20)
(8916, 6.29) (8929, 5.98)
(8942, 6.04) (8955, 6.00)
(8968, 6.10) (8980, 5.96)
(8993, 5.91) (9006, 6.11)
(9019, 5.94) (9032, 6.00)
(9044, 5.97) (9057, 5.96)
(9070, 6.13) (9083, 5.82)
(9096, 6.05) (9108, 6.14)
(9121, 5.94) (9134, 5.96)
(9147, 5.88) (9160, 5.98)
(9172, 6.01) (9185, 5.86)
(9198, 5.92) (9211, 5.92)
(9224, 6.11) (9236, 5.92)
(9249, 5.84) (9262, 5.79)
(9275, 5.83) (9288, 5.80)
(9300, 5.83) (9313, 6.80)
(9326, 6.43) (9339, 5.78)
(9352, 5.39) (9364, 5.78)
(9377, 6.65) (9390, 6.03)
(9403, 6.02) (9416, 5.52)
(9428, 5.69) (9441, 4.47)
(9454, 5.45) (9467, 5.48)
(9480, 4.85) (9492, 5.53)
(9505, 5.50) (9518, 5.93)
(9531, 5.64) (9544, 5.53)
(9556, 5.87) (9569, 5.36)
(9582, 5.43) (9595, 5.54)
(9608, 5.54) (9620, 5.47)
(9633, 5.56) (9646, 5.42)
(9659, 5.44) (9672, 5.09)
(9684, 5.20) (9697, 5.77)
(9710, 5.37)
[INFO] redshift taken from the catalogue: 0.000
